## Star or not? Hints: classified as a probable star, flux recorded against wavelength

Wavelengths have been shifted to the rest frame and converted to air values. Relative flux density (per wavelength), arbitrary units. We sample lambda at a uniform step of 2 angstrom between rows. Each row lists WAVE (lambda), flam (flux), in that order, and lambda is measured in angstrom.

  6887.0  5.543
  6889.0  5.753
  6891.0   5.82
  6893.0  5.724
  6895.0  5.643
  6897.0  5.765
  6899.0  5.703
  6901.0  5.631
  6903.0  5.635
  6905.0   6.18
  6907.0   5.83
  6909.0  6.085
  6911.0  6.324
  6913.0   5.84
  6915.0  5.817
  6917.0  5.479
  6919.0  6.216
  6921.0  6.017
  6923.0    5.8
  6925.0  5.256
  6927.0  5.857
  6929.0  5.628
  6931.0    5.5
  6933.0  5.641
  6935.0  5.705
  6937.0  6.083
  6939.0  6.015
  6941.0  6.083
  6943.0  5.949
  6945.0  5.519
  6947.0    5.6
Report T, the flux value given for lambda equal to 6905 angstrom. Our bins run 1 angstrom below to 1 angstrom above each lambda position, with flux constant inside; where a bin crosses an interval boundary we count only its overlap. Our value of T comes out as 6.18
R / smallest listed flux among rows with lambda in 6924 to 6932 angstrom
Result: 5.256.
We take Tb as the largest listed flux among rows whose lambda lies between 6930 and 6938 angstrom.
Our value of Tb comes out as 6.083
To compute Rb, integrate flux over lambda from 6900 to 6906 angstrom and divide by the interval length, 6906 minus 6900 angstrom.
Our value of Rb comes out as 5.82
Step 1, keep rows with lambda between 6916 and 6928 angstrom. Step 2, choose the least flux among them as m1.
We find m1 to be 5.256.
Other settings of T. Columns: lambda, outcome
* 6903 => 5.635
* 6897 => 5.765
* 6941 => 6.083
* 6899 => 5.703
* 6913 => 5.84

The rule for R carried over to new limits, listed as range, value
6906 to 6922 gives 5.479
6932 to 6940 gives 5.641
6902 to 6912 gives 5.635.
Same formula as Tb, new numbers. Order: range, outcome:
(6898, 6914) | 6.324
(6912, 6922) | 6.216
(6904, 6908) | 6.18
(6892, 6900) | 5.765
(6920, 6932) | 6.017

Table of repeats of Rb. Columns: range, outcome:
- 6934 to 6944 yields 5.97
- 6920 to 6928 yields 5.73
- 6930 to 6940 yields 5.79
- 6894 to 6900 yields 5.7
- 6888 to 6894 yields 5.77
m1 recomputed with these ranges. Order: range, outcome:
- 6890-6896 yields 5.643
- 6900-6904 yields 5.631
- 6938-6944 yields 5.949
